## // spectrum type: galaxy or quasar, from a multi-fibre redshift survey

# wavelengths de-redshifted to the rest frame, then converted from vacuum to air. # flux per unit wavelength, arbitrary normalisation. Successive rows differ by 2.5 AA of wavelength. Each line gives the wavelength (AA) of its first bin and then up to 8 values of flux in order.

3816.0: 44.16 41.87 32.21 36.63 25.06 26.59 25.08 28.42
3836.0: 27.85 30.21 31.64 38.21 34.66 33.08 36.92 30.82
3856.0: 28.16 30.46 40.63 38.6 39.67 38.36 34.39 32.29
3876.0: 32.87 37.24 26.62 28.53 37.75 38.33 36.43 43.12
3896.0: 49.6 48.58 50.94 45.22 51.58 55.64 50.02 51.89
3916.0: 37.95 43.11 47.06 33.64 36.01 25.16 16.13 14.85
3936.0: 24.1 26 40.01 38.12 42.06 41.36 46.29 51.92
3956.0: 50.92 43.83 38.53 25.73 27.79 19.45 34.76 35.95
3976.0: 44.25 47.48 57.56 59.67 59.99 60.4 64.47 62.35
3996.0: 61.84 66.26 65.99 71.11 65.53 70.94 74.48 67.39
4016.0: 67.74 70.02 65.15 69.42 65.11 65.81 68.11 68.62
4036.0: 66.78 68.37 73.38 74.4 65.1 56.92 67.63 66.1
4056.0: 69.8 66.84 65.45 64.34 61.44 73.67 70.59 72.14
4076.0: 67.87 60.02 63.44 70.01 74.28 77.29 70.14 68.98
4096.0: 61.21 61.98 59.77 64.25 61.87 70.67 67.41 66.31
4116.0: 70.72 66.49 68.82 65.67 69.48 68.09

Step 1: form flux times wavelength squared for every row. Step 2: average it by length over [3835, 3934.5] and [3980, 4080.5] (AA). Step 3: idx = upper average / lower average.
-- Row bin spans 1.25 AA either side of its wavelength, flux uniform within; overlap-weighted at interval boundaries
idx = 1.9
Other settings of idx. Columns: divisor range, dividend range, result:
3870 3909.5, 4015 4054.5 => 1.79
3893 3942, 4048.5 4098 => 1.85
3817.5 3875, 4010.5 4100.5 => 2.27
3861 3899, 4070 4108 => 1.99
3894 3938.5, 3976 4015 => 1.66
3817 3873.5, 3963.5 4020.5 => 1.84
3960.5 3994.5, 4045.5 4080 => 1.51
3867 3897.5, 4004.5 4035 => 2.01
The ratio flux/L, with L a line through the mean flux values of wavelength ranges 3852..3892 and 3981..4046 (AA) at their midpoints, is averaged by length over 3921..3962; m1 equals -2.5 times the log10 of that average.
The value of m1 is 0.37 mag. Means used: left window 34.4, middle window 35.9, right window 66.7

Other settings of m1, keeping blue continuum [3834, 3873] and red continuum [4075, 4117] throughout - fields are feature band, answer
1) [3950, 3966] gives 0.156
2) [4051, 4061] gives -0.100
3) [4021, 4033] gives -0.166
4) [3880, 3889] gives 0.179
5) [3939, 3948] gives 0.185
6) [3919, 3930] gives 0.221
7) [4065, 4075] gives -0.103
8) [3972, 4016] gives -0.147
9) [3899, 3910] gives -0.230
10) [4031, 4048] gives -0.164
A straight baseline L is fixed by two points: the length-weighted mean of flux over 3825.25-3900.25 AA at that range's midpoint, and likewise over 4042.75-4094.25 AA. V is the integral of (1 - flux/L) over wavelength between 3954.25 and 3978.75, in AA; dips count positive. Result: 6.9 AA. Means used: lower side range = 34.5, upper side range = 67.9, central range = 36.7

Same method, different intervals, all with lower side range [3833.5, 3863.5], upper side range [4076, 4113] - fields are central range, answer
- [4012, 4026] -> -2.9 AA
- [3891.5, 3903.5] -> -2.2 AA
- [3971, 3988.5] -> 0.2 AA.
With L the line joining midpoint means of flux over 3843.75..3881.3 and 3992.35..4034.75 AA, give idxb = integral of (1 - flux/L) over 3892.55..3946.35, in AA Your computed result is 7.7 AA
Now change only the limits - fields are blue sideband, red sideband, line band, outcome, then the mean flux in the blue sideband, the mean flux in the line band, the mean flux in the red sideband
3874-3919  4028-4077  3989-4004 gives -1.6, 42.3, 64.8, 67.7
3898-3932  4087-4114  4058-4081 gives -1.6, 42.4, 66.7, 66.4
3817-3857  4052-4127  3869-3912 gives -1.6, 31.8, 41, 67.2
